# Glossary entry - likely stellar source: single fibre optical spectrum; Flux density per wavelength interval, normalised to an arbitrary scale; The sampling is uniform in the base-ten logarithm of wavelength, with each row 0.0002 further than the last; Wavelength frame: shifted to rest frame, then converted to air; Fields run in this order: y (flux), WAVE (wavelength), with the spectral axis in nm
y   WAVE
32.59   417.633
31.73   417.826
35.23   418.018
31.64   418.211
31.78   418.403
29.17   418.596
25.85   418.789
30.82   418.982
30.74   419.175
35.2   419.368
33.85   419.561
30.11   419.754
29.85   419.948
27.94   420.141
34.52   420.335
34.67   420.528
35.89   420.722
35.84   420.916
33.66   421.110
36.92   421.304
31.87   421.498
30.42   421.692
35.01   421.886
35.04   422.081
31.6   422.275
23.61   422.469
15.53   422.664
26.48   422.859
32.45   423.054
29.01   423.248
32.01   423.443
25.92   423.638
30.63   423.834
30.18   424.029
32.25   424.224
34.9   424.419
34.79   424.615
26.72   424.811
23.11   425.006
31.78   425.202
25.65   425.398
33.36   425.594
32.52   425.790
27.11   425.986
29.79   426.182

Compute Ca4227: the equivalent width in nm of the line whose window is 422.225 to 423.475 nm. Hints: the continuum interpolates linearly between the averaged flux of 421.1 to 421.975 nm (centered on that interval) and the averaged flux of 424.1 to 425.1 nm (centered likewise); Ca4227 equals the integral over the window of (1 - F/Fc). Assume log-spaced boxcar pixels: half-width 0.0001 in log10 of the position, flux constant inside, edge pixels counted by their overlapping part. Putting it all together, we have 0.21 nm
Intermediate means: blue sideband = 33.6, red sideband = 30.4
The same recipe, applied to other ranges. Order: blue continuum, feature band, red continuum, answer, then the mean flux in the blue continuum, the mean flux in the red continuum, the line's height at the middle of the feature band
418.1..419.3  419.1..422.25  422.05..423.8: -0.45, 30.2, 27.8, 29.1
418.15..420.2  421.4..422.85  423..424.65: 0.10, 30.7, 31.2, 31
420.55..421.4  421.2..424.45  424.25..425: 0.30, 35.5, 31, 33.2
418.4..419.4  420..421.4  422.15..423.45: -0.26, 30.2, 27.1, 28.8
